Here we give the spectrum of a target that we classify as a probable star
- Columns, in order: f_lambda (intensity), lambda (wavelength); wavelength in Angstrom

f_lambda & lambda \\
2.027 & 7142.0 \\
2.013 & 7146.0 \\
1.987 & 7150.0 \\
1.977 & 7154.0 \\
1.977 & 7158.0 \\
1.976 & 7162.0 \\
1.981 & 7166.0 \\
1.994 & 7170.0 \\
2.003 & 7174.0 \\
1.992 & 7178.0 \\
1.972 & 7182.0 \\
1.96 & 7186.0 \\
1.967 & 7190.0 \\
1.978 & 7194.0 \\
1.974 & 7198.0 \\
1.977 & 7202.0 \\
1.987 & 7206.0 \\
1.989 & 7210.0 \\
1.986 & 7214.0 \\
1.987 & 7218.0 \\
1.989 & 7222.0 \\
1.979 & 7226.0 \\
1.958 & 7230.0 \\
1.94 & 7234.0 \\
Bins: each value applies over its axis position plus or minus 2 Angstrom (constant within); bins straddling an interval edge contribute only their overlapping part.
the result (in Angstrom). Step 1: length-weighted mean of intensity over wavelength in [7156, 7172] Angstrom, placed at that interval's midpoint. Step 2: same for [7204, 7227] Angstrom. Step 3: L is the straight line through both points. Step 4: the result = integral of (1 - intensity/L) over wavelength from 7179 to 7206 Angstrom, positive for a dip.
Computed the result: 0.2 Angstrom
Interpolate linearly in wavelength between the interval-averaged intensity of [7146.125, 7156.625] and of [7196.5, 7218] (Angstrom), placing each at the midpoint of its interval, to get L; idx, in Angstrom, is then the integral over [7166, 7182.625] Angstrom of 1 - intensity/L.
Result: 0.0 Angstrom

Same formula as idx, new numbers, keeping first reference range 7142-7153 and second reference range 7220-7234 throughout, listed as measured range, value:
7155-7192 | 0.2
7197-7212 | 0.0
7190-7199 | 0.0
